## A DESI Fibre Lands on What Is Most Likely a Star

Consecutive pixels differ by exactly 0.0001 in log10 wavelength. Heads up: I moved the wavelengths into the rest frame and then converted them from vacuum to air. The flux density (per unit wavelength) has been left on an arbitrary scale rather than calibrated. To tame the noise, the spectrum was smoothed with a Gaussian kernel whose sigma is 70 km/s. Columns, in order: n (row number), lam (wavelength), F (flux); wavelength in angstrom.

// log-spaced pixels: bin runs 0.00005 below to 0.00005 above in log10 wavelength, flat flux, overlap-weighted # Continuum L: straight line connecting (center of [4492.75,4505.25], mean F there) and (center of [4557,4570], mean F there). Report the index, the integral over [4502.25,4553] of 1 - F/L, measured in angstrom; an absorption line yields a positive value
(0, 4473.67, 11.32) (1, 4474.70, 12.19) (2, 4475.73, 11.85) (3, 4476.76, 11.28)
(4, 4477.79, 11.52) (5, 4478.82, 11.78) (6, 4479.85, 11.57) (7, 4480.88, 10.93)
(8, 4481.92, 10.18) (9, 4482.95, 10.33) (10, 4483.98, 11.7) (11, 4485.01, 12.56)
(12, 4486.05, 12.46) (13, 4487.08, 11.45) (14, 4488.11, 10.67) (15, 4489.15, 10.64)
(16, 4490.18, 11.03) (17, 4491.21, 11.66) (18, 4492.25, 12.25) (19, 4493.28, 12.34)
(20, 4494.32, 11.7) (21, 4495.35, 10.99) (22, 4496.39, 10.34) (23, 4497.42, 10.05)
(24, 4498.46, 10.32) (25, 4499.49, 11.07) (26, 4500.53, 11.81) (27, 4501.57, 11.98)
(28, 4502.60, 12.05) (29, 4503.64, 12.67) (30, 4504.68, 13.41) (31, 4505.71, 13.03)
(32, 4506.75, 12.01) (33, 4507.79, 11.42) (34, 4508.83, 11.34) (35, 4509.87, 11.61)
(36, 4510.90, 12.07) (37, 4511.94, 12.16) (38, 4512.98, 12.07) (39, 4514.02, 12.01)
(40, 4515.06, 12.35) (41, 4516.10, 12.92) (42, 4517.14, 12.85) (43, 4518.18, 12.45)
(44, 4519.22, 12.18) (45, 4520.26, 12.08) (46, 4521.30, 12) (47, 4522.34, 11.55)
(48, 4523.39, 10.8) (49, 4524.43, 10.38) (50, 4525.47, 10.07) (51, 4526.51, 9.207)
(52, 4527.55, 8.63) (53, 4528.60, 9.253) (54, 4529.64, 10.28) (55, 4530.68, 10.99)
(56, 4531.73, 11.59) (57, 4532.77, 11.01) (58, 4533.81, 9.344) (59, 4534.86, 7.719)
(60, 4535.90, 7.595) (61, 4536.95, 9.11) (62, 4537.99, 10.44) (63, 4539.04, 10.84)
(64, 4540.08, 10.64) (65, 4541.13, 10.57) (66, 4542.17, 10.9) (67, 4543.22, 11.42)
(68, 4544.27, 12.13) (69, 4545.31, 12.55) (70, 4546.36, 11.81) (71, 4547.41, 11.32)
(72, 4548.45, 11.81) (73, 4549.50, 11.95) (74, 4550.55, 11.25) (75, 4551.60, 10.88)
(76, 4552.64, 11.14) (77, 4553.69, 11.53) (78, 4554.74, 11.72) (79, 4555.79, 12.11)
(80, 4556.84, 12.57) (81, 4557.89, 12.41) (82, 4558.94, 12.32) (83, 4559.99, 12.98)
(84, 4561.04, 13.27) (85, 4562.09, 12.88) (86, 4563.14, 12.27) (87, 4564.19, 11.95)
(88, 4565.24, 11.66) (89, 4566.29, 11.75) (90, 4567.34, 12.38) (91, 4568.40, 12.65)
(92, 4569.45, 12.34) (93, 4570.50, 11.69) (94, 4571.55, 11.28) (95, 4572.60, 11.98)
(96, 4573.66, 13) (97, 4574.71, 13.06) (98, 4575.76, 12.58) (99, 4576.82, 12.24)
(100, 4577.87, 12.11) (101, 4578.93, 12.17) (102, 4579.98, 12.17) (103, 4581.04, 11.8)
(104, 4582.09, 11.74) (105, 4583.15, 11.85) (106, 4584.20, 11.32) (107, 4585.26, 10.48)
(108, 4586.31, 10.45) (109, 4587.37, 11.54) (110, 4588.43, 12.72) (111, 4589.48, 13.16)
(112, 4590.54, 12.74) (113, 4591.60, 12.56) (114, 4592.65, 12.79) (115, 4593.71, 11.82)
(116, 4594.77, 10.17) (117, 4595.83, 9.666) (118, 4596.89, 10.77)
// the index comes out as 3.0 angstrom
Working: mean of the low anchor 11.6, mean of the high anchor 12.4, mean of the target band 11.2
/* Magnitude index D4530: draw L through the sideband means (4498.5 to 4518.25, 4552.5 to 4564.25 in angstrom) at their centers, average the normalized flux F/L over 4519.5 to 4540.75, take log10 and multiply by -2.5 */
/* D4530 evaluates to 0.19 mag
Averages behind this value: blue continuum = 12.1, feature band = 10.2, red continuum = 12.3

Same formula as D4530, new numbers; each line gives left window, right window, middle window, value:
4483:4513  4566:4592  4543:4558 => 0.01 mag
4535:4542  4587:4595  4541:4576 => -0.12 mag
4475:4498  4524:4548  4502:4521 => -0.13 mag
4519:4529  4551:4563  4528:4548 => 0.08 mag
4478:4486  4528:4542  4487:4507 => -0.06 mag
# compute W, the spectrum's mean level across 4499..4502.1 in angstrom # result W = 11.6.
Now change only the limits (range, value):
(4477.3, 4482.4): 11.2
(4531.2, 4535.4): 9.9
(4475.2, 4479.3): 11.6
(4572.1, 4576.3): 12.6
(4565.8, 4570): 12.3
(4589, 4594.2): 12.6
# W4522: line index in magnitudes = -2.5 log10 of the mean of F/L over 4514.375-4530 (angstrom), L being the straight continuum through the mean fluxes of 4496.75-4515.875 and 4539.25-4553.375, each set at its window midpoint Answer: 0.05 mag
